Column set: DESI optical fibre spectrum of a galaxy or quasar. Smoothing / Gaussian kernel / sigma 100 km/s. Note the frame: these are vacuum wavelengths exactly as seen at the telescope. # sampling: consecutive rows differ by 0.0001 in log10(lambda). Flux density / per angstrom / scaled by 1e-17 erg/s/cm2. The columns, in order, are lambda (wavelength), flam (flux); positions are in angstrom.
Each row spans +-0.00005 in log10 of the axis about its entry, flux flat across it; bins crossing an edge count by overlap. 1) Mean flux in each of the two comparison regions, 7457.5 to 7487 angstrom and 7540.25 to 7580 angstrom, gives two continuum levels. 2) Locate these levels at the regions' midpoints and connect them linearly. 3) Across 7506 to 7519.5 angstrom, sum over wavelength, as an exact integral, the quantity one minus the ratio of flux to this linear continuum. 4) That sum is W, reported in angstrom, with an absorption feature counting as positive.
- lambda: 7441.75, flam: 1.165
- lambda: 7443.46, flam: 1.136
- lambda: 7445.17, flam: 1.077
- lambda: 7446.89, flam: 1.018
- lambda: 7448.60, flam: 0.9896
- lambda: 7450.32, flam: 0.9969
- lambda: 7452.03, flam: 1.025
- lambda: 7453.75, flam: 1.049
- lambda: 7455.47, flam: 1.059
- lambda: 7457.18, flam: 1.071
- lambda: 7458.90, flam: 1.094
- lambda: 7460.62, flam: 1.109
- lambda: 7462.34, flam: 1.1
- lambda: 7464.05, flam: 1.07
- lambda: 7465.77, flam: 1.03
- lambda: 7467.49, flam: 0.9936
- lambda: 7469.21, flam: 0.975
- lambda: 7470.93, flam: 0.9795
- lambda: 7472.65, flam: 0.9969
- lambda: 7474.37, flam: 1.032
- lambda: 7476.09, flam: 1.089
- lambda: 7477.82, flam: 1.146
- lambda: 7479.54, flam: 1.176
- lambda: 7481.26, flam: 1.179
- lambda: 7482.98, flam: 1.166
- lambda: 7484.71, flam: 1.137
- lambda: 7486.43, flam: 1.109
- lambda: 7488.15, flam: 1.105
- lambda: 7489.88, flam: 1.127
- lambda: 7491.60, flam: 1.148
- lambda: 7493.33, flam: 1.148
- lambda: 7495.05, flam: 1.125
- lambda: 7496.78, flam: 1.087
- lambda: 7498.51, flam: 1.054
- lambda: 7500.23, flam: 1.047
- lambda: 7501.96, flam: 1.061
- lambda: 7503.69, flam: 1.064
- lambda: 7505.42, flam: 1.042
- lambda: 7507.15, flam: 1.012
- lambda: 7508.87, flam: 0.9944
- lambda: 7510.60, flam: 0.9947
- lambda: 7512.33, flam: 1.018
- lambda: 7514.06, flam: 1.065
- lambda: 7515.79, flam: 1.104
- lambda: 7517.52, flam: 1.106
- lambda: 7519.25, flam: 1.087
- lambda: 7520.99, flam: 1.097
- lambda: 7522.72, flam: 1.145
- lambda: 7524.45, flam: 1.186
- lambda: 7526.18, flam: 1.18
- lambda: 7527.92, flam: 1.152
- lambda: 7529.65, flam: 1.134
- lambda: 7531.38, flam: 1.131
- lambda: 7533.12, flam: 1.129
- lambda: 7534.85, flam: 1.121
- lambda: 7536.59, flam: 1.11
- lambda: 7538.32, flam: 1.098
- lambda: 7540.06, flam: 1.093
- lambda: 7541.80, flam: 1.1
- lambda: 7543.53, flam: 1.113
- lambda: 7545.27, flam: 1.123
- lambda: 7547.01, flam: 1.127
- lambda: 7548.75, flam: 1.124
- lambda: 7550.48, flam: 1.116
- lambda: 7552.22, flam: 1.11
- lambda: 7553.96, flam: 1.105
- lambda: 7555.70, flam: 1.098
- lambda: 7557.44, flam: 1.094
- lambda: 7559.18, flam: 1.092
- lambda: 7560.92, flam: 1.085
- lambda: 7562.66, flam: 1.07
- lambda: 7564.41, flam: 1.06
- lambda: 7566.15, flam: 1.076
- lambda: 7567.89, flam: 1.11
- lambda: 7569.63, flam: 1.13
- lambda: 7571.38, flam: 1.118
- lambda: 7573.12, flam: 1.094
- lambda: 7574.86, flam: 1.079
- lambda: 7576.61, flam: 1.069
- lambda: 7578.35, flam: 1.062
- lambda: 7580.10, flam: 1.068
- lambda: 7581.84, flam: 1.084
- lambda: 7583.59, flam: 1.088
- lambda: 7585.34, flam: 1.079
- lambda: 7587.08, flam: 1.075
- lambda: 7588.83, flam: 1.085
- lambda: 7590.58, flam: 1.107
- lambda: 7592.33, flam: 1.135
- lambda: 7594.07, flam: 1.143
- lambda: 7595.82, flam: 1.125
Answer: 0.5 angstrom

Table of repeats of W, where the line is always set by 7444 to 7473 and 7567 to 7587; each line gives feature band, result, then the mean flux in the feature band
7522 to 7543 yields -1.20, 1.13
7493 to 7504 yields -0.27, 1.08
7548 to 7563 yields -0.28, 1.1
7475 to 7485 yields -0.94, 1.15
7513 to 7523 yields -0.30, 1.1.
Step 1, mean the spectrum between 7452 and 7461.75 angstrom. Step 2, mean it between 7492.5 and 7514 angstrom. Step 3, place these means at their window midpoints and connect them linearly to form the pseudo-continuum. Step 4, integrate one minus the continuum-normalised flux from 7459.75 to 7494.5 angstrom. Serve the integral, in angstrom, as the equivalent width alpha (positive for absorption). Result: -0.89 angstrom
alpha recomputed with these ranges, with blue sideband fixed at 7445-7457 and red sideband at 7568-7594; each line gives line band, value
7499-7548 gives -1.30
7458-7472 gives -0.08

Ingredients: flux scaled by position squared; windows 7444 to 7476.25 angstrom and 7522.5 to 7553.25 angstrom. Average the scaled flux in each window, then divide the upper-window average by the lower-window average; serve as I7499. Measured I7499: 1.1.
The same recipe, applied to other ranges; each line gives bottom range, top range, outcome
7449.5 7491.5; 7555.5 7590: 1.04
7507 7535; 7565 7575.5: 1.01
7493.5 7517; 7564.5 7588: 1.05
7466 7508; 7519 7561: 1.05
